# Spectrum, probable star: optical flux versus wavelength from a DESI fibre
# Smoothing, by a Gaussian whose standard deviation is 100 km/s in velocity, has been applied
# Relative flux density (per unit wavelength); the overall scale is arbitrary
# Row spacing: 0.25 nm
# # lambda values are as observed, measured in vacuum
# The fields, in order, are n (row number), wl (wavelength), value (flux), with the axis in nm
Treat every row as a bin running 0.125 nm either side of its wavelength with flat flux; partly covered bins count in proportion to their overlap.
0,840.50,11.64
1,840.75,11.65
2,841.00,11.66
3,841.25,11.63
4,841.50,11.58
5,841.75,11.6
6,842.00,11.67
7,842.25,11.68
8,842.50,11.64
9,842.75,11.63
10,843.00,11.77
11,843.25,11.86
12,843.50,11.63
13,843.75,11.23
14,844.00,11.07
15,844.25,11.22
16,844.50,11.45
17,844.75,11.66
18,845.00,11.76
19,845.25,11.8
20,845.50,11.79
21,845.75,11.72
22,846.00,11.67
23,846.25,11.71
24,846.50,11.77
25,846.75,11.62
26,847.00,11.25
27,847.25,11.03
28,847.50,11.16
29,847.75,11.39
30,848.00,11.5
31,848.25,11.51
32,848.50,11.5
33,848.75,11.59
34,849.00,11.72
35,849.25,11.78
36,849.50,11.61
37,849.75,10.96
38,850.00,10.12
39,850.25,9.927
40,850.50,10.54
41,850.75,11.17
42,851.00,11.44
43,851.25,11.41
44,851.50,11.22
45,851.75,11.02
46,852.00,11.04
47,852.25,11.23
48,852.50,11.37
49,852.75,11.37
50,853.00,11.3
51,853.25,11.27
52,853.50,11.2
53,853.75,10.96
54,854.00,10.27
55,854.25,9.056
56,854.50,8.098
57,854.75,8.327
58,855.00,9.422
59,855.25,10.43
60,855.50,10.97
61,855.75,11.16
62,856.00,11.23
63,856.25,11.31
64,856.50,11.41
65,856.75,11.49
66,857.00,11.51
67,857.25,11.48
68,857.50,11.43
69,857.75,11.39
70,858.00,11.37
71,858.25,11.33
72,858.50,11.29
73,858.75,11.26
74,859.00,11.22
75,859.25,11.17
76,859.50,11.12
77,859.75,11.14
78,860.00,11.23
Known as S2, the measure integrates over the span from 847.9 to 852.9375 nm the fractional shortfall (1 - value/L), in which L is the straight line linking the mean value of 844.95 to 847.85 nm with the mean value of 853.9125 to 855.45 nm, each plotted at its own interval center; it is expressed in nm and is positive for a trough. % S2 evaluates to -0.357 nm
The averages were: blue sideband 11.6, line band 11.2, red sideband 9.33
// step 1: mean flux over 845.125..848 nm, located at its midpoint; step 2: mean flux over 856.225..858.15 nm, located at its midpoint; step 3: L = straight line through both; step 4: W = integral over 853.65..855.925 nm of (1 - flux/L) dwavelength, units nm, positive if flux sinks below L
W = 0.31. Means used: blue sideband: 11.5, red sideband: 11.4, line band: 9.87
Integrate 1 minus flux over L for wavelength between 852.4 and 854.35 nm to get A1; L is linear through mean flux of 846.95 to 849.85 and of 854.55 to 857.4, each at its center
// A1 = 0.02 nm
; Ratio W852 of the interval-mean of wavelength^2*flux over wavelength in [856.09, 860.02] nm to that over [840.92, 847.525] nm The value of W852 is 1.01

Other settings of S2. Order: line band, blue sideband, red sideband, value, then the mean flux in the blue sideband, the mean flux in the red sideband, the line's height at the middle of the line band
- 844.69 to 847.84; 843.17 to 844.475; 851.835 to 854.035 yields -0.067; 11.4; 11.1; 11.3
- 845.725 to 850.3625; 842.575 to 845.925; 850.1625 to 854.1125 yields -0.002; 11.6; 11.1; 11.3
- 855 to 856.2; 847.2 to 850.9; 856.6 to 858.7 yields 0.057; 11.2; 11.4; 11.4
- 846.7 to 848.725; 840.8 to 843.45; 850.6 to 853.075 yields 0.010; 11.7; 11.2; 11.4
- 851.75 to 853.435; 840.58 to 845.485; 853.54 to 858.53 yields -0.048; 11.6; 10.7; 10.9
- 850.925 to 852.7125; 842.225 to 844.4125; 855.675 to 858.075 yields 0.029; 11.5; 11.4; 11.4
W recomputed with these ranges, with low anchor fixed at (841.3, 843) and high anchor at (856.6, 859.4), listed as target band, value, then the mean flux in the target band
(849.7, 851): 0.10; 10.6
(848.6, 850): 0.01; 11.4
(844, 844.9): 0.02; 11.4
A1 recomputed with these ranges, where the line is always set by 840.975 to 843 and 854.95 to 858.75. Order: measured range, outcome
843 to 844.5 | 0.02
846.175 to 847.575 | 0.01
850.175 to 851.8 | 0.05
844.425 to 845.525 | -0.01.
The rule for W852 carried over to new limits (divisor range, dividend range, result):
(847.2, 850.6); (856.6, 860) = 1.04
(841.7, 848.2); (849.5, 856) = 0.94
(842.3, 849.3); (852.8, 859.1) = 0.96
